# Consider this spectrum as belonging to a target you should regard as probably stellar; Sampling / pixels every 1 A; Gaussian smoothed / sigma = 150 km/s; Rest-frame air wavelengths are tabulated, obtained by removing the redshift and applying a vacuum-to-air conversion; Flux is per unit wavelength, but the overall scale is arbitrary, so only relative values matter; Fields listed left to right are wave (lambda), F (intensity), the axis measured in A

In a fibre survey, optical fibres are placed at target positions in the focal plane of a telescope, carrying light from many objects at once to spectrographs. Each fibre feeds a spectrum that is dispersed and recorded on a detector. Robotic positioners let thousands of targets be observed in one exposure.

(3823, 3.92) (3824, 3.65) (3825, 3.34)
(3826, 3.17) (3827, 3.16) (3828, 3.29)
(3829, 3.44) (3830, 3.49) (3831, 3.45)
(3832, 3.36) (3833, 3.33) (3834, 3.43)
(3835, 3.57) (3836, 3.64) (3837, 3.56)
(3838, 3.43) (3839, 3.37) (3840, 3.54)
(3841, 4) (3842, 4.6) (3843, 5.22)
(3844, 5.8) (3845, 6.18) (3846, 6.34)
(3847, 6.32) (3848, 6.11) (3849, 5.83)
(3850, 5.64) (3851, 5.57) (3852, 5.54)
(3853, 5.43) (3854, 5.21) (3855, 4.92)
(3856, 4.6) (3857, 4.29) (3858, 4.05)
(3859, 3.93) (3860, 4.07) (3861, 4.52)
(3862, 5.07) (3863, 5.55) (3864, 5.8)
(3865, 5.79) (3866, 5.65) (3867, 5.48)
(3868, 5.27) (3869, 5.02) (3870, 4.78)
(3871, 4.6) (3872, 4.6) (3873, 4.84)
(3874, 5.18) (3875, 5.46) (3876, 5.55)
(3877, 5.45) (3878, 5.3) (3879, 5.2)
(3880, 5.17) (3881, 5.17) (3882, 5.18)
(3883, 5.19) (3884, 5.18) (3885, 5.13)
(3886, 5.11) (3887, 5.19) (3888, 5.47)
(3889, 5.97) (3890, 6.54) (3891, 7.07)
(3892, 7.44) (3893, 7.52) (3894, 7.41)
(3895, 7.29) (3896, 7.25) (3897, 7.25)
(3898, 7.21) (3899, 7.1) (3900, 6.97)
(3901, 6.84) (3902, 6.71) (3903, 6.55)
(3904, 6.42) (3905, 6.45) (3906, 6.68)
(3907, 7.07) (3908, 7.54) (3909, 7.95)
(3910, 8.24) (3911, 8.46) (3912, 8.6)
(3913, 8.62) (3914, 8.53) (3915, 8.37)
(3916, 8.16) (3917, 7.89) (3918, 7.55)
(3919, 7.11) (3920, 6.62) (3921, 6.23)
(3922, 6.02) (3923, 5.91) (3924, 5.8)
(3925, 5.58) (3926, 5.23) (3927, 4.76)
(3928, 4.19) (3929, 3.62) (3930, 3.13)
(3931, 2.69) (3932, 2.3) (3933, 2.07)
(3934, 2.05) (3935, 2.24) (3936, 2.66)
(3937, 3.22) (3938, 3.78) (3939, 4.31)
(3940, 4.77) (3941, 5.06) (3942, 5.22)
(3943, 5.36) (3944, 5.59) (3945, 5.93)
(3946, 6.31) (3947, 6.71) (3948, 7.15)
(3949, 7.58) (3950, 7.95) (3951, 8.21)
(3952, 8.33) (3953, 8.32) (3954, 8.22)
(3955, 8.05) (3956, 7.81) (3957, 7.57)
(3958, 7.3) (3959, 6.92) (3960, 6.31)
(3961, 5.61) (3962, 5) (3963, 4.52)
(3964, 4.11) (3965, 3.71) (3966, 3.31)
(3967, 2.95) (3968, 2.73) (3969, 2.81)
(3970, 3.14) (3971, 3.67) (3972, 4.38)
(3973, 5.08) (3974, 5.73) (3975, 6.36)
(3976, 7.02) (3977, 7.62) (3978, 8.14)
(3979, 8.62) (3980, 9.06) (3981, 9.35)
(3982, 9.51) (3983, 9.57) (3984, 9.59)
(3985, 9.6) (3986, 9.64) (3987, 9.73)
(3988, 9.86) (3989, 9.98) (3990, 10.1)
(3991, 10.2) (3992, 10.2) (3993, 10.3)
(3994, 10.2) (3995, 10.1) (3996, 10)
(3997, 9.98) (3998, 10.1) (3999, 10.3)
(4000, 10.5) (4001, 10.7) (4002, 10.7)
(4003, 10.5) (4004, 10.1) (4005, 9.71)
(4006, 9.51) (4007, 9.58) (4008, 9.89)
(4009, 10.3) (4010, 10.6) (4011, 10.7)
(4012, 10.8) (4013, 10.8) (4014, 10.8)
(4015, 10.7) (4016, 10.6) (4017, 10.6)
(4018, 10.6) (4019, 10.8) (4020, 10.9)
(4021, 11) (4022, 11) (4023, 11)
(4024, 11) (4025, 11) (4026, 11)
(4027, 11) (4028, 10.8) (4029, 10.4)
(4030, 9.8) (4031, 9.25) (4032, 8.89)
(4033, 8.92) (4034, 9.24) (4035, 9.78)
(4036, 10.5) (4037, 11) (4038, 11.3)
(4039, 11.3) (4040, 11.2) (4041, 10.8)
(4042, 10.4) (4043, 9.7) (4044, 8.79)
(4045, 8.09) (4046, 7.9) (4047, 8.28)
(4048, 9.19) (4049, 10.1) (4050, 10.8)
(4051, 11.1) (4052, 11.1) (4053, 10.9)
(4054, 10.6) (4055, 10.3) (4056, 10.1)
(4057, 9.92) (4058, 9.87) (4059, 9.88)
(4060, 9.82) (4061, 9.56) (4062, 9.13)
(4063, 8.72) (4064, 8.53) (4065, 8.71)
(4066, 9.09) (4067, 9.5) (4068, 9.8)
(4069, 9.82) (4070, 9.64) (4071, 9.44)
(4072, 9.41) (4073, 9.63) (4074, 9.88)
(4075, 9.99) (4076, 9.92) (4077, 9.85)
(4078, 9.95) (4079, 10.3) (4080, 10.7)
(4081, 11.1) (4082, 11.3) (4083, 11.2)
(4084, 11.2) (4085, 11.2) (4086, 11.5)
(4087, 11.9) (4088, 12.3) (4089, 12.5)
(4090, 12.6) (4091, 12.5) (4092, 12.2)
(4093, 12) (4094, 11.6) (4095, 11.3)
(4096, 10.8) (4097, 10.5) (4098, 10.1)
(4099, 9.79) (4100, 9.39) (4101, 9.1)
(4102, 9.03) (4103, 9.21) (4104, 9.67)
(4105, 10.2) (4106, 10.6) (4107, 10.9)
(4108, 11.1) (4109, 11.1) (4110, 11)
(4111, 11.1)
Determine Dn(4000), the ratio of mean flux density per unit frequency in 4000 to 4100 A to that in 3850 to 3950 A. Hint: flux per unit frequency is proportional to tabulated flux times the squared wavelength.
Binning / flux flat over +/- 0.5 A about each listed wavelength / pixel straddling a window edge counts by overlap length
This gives 1.95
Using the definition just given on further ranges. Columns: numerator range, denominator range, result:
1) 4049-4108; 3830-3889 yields 2.36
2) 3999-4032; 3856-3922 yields 1.80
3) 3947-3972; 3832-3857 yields 1.31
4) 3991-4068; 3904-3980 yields 1.80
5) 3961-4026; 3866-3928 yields 1.45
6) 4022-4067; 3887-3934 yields 1.66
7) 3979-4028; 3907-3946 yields 1.91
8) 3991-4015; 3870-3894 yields 1.96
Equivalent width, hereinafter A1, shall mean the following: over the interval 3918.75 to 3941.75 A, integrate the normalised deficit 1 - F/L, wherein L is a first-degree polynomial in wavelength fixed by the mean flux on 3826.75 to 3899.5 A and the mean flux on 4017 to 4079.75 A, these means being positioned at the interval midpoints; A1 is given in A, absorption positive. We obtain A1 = 8.6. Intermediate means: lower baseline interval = 5.15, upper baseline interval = 10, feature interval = 4.3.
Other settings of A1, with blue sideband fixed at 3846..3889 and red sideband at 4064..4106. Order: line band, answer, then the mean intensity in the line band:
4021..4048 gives -2.5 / 10.1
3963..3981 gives 5.7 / 5.3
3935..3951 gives 3.7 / 5.43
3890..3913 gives -4.8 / 7.29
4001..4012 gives -2.1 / 10.2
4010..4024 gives -3.1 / 10.8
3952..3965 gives 1.4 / 6.6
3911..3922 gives -2.3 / 7.72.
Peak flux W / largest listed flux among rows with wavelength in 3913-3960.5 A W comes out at 8.62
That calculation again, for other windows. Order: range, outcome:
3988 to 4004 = 10.7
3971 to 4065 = 11.3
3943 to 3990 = 10.1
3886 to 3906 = 7.52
